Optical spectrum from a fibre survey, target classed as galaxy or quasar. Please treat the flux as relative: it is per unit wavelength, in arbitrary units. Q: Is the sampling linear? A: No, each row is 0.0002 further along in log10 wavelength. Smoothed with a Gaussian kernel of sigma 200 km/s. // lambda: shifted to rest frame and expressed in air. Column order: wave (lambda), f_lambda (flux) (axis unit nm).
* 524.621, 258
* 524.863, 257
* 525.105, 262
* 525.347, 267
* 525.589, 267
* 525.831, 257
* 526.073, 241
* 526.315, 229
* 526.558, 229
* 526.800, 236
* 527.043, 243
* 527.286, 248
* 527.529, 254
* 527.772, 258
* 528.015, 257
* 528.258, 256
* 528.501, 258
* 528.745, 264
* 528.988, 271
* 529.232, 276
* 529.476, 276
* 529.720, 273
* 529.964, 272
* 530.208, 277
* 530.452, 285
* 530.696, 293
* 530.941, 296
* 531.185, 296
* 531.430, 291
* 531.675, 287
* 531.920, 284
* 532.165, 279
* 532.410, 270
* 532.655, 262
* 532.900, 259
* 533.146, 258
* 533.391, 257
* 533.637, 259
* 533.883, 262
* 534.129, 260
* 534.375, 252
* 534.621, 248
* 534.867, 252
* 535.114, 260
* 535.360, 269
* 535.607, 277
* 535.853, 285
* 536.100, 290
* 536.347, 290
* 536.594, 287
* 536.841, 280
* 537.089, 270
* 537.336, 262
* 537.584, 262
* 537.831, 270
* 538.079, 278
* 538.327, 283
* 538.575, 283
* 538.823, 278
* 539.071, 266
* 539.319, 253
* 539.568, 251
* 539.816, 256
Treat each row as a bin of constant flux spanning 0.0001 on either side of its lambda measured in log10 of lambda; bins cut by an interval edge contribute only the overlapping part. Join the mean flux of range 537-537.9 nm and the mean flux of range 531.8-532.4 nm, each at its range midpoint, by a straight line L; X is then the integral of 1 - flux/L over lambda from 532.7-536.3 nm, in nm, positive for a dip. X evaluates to 0.12 nm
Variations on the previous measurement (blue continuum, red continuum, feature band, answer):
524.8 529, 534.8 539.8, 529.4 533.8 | -0.25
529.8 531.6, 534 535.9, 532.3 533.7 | 0.06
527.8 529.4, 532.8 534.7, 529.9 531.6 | -0.17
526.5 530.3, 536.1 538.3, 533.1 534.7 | 0.08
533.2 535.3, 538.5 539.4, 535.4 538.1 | -0.14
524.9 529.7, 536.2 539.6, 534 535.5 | 0.06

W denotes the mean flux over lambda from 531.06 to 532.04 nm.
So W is 290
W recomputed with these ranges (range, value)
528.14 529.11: 262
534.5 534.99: 250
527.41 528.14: 256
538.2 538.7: 283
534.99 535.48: 264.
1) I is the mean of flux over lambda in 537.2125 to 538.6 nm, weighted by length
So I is 272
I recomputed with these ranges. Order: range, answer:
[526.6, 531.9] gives 270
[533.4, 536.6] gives 267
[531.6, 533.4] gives 270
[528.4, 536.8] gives 273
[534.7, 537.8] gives 273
